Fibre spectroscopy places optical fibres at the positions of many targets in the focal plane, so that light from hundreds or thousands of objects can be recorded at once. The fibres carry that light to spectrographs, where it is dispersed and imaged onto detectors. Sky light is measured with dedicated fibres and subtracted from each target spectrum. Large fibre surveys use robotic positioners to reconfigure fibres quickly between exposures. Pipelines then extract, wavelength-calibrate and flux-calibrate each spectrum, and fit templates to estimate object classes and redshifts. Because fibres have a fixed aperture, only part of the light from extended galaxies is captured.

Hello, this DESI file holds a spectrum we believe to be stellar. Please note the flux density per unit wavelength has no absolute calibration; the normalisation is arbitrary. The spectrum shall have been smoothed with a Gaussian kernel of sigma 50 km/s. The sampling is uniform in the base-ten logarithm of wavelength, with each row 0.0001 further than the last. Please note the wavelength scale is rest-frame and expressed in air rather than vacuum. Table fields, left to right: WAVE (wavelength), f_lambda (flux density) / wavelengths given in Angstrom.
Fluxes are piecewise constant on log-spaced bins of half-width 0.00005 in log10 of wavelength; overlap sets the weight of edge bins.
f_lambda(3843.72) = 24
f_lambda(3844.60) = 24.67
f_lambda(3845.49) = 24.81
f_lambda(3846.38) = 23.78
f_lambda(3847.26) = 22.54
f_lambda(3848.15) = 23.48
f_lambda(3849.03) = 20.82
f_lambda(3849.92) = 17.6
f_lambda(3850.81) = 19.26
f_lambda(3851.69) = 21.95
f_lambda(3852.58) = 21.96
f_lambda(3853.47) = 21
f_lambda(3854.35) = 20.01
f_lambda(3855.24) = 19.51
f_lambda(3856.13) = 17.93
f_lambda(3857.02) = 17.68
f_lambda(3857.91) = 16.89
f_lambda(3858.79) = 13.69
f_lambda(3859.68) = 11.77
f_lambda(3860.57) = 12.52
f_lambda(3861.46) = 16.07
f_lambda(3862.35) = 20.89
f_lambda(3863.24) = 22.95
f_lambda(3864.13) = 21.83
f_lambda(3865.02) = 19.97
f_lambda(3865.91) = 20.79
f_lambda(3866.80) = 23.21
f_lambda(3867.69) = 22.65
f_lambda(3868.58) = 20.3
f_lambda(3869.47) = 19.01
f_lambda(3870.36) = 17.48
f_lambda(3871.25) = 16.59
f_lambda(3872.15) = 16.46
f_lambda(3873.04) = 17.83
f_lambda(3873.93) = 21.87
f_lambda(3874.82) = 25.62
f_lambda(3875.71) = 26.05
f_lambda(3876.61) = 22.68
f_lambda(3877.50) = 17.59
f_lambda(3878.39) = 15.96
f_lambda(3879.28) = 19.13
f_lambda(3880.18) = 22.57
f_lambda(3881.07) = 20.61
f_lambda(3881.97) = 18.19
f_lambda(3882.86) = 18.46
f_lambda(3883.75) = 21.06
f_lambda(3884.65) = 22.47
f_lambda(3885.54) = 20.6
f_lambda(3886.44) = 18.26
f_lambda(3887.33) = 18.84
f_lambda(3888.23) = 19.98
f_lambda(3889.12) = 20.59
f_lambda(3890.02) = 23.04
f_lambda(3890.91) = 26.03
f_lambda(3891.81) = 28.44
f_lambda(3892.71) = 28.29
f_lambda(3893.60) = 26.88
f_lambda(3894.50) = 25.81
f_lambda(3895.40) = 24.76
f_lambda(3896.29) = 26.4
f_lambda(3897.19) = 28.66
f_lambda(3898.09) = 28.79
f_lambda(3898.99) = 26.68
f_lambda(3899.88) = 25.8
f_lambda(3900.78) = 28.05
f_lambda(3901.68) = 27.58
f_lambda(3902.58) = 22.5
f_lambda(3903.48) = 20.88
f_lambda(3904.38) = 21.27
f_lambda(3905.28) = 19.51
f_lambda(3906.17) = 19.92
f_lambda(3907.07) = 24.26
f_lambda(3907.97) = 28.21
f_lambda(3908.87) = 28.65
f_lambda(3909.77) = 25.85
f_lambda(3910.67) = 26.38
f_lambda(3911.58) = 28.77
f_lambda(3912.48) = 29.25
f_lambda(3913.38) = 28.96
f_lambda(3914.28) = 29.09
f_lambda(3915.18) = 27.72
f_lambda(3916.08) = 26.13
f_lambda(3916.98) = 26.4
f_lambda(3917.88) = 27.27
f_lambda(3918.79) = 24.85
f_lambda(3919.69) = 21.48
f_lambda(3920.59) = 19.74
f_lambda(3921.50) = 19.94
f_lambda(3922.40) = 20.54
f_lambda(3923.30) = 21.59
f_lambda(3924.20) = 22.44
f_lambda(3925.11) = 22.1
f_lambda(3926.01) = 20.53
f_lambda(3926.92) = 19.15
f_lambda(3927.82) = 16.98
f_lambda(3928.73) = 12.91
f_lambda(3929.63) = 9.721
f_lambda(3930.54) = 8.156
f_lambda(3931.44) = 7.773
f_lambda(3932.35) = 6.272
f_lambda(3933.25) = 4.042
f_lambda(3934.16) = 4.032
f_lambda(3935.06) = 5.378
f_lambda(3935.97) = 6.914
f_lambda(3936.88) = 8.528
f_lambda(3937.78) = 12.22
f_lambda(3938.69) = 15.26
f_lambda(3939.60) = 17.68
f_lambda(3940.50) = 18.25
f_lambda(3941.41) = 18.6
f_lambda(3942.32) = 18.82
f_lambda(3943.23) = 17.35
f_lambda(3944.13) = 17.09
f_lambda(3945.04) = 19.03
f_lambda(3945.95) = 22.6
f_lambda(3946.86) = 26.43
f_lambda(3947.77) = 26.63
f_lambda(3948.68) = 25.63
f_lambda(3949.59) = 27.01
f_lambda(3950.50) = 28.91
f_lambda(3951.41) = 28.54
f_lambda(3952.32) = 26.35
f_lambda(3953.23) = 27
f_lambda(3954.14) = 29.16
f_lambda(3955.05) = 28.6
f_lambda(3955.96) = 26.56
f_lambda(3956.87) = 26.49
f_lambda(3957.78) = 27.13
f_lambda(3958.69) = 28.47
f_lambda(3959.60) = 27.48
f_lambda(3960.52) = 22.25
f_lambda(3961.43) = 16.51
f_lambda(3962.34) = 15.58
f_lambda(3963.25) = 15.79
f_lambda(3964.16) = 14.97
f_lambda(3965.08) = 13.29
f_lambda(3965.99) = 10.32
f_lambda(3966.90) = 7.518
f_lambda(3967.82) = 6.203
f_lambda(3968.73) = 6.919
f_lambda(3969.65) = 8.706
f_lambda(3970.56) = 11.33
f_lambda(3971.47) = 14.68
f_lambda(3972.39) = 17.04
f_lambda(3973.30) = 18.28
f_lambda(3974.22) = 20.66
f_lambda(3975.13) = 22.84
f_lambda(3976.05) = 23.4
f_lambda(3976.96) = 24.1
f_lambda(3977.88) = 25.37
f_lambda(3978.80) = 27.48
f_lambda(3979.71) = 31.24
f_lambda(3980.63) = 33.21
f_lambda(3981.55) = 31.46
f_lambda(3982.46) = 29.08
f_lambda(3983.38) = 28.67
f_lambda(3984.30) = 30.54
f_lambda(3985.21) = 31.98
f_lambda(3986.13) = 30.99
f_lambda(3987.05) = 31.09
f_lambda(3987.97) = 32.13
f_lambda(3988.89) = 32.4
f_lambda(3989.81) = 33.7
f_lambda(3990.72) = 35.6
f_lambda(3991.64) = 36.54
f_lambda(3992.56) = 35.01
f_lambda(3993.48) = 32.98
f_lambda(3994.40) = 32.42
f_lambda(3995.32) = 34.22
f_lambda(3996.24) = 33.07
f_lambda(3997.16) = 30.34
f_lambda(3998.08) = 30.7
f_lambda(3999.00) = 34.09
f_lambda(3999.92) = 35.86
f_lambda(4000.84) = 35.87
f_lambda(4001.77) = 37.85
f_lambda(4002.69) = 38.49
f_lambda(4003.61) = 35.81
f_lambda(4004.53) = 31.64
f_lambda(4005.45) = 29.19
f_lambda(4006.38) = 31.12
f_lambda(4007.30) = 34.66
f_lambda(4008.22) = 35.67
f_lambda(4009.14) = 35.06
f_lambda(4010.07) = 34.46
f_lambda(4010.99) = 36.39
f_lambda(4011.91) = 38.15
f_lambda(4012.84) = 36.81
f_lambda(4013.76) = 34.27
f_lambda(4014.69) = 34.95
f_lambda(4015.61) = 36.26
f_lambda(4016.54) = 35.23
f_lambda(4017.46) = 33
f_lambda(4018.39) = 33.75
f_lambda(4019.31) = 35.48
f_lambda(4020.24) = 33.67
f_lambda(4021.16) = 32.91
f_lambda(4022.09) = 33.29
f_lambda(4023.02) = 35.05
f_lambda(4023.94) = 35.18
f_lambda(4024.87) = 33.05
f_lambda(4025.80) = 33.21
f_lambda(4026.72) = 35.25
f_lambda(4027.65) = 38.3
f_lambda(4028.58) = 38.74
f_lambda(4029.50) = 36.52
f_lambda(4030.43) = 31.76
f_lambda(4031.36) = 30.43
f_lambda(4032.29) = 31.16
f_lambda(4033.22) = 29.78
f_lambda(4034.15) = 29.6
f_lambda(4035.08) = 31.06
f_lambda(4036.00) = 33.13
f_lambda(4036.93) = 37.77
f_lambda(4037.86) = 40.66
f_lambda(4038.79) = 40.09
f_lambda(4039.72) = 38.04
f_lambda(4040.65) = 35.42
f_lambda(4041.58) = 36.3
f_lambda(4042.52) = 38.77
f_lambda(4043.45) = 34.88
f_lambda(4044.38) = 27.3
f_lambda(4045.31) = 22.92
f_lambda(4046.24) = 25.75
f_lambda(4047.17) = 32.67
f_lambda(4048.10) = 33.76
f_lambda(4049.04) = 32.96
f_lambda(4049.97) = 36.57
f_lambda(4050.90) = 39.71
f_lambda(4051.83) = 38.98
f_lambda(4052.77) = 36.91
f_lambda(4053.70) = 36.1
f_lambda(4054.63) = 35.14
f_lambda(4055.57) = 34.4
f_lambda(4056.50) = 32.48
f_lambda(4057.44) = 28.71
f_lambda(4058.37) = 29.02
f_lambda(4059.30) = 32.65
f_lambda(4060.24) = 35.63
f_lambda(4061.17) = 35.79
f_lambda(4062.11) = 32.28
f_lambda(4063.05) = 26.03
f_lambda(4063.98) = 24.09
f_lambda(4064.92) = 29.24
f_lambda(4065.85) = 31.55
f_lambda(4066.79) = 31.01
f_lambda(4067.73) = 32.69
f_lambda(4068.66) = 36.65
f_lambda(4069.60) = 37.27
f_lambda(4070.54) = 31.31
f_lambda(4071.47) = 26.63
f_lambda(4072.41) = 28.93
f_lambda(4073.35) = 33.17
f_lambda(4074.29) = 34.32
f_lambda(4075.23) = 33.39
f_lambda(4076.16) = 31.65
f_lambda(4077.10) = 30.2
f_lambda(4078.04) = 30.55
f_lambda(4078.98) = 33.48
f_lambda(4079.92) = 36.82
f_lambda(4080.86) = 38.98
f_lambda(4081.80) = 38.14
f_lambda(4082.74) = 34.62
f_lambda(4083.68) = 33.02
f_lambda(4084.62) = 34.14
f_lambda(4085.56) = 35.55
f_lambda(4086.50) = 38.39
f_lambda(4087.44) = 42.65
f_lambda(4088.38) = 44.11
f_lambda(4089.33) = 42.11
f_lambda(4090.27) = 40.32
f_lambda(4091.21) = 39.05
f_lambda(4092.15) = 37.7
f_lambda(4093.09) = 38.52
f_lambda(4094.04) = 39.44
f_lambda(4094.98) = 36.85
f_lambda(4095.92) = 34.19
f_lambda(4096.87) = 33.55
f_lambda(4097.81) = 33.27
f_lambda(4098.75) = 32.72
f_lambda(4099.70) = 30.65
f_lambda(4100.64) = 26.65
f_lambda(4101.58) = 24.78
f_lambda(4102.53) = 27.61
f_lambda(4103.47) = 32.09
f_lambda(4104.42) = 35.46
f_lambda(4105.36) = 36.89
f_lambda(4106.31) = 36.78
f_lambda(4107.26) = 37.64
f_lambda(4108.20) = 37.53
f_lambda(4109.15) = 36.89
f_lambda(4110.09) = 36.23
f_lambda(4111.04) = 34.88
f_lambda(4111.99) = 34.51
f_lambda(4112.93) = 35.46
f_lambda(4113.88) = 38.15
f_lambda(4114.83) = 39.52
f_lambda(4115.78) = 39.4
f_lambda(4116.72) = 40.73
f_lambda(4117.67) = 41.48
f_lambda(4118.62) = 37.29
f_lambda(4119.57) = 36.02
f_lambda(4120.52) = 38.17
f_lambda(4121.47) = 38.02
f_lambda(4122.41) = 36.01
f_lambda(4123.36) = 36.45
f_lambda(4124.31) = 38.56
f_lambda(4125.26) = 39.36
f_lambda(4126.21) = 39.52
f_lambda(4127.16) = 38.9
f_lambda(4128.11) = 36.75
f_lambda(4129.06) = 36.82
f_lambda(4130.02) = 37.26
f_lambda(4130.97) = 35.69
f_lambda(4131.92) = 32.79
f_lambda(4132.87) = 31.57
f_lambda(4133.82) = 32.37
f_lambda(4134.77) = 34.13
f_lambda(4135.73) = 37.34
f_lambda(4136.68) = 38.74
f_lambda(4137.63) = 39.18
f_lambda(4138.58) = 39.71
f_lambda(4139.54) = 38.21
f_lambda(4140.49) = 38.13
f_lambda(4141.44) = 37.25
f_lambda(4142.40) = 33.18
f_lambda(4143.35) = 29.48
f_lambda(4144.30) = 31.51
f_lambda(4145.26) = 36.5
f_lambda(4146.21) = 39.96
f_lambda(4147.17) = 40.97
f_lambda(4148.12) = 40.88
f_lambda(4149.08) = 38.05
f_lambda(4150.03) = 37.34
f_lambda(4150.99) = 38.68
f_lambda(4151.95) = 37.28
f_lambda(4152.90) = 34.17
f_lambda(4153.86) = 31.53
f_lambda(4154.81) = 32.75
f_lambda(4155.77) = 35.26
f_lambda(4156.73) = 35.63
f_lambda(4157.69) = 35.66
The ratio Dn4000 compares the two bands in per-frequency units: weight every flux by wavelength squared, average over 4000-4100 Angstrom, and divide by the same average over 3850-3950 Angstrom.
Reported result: 1.80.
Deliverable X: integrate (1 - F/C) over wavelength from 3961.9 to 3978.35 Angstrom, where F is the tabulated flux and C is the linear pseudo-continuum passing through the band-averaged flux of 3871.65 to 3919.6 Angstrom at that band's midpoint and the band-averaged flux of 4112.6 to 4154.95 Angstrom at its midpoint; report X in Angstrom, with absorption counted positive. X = 7.4 Angstrom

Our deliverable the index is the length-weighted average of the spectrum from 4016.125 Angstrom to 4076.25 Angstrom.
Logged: 33.4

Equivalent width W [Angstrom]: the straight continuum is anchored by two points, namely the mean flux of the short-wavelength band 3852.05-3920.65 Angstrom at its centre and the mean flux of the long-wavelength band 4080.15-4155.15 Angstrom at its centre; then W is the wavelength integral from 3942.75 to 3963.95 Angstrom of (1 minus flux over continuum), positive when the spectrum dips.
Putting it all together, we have 1.9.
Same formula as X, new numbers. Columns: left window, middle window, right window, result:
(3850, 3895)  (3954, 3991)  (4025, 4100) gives 6.3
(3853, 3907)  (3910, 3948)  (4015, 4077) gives 9.3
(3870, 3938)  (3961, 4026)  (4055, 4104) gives -2.4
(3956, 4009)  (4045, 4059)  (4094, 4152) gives -0.8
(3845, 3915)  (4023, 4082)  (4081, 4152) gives -1.5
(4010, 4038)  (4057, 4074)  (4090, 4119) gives 1.8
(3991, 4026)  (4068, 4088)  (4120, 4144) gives 0.7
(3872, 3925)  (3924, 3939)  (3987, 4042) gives 8.4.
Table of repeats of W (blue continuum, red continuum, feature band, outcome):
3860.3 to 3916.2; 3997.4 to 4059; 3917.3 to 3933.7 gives 5.6 Angstrom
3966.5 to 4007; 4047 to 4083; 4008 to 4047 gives -4.7 Angstrom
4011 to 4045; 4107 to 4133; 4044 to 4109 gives 4.0 Angstrom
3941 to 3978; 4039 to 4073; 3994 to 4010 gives -5.0 Angstrom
